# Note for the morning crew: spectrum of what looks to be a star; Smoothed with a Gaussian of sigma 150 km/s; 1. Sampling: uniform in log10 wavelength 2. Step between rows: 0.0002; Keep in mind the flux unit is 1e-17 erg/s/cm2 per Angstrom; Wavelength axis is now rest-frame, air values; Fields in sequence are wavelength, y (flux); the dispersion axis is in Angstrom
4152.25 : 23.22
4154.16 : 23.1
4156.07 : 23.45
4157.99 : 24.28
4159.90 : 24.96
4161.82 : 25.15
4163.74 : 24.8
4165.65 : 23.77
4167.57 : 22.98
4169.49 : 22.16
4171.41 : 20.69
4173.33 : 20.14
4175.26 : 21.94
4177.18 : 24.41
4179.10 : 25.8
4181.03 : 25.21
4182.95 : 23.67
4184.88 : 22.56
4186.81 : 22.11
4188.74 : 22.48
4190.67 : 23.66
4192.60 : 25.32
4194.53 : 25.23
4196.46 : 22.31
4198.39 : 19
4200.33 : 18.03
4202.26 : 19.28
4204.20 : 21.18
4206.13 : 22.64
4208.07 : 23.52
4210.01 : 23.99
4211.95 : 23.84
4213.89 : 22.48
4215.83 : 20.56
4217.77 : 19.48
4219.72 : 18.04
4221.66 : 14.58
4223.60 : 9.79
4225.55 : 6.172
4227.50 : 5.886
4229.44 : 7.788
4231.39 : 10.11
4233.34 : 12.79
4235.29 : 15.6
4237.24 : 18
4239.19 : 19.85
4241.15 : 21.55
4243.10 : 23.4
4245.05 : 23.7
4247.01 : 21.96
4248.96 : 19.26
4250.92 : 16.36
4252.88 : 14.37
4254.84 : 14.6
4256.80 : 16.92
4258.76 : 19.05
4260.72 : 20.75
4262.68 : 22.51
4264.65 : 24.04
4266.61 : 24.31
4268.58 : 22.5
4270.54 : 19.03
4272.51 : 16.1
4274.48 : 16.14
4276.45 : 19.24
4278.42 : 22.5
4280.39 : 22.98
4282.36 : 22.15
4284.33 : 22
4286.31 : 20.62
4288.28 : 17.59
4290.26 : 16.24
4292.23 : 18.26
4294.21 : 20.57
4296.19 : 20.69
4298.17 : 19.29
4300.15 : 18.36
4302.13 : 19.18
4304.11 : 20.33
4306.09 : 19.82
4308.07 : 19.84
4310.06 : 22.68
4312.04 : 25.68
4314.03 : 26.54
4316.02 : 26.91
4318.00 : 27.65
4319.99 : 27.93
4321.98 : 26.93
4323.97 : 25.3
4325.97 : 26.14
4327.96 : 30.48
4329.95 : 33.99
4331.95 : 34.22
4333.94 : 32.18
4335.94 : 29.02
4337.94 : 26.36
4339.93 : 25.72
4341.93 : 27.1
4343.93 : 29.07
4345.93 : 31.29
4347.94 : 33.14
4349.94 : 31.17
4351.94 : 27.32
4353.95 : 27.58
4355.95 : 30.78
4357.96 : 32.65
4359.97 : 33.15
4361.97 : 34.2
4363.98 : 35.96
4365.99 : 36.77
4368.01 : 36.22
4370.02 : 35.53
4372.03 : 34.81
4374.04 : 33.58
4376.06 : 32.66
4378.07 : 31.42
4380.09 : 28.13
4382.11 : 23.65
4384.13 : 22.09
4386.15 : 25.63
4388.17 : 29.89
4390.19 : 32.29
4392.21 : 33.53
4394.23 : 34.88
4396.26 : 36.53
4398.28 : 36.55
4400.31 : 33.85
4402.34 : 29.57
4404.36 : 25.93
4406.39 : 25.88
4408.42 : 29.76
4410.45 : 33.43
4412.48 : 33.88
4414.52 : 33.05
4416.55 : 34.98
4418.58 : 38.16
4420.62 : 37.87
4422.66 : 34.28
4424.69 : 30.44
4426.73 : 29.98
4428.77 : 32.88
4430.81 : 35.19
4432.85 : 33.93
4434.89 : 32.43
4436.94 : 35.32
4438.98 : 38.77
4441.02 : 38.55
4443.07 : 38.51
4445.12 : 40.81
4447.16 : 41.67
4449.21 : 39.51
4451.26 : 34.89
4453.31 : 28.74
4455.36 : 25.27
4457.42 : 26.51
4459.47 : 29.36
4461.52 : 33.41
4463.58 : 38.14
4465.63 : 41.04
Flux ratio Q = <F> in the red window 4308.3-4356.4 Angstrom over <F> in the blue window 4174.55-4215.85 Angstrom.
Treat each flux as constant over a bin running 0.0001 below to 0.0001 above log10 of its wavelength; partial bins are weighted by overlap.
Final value 1.25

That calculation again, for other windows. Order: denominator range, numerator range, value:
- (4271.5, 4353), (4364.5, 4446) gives 1.36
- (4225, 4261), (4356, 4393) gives 1.95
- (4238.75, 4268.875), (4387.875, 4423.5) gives 1.63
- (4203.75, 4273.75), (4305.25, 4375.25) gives 1.63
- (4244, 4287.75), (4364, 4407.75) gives 1.57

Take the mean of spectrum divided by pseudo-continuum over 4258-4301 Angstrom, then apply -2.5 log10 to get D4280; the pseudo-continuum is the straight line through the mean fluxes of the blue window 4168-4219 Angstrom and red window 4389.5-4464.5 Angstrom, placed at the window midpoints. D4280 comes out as 0.29 mag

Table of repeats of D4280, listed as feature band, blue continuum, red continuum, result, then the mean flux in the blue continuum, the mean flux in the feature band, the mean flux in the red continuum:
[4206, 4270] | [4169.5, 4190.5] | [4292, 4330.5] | 0.27 mag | 22.9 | 18.1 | 23.8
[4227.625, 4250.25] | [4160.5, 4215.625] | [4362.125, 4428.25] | 0.41 mag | 22.8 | 17.2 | 32.3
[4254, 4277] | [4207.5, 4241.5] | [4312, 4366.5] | 0.07 mag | 16.1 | 19.6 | 29.8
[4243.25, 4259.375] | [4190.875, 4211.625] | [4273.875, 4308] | 0.13 mag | 22.2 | 18.5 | 19.8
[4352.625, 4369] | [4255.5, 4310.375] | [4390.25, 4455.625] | -0.19 mag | 20.1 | 33.3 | 34.1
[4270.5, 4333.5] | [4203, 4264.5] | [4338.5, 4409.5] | 0.07 mag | 17.9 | 22.8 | 31.1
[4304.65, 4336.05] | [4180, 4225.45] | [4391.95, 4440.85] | 0.03 mag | 21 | 27.1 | 33.5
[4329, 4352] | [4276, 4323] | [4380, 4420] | -0.18 mag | 21.9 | 30.2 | 31.2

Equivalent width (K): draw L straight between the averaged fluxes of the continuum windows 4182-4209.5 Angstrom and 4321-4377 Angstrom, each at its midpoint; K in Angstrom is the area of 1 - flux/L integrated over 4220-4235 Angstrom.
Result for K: 8.6 Angstrom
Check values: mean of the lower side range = 22.2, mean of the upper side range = 31.2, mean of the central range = 10.3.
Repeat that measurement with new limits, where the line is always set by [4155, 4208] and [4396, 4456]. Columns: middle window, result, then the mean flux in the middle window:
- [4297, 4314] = 4.5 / 21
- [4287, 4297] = 3.3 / 18.7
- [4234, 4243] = 2.3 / 19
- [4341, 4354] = 0.3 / 29.7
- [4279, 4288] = 1.9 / 21.6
